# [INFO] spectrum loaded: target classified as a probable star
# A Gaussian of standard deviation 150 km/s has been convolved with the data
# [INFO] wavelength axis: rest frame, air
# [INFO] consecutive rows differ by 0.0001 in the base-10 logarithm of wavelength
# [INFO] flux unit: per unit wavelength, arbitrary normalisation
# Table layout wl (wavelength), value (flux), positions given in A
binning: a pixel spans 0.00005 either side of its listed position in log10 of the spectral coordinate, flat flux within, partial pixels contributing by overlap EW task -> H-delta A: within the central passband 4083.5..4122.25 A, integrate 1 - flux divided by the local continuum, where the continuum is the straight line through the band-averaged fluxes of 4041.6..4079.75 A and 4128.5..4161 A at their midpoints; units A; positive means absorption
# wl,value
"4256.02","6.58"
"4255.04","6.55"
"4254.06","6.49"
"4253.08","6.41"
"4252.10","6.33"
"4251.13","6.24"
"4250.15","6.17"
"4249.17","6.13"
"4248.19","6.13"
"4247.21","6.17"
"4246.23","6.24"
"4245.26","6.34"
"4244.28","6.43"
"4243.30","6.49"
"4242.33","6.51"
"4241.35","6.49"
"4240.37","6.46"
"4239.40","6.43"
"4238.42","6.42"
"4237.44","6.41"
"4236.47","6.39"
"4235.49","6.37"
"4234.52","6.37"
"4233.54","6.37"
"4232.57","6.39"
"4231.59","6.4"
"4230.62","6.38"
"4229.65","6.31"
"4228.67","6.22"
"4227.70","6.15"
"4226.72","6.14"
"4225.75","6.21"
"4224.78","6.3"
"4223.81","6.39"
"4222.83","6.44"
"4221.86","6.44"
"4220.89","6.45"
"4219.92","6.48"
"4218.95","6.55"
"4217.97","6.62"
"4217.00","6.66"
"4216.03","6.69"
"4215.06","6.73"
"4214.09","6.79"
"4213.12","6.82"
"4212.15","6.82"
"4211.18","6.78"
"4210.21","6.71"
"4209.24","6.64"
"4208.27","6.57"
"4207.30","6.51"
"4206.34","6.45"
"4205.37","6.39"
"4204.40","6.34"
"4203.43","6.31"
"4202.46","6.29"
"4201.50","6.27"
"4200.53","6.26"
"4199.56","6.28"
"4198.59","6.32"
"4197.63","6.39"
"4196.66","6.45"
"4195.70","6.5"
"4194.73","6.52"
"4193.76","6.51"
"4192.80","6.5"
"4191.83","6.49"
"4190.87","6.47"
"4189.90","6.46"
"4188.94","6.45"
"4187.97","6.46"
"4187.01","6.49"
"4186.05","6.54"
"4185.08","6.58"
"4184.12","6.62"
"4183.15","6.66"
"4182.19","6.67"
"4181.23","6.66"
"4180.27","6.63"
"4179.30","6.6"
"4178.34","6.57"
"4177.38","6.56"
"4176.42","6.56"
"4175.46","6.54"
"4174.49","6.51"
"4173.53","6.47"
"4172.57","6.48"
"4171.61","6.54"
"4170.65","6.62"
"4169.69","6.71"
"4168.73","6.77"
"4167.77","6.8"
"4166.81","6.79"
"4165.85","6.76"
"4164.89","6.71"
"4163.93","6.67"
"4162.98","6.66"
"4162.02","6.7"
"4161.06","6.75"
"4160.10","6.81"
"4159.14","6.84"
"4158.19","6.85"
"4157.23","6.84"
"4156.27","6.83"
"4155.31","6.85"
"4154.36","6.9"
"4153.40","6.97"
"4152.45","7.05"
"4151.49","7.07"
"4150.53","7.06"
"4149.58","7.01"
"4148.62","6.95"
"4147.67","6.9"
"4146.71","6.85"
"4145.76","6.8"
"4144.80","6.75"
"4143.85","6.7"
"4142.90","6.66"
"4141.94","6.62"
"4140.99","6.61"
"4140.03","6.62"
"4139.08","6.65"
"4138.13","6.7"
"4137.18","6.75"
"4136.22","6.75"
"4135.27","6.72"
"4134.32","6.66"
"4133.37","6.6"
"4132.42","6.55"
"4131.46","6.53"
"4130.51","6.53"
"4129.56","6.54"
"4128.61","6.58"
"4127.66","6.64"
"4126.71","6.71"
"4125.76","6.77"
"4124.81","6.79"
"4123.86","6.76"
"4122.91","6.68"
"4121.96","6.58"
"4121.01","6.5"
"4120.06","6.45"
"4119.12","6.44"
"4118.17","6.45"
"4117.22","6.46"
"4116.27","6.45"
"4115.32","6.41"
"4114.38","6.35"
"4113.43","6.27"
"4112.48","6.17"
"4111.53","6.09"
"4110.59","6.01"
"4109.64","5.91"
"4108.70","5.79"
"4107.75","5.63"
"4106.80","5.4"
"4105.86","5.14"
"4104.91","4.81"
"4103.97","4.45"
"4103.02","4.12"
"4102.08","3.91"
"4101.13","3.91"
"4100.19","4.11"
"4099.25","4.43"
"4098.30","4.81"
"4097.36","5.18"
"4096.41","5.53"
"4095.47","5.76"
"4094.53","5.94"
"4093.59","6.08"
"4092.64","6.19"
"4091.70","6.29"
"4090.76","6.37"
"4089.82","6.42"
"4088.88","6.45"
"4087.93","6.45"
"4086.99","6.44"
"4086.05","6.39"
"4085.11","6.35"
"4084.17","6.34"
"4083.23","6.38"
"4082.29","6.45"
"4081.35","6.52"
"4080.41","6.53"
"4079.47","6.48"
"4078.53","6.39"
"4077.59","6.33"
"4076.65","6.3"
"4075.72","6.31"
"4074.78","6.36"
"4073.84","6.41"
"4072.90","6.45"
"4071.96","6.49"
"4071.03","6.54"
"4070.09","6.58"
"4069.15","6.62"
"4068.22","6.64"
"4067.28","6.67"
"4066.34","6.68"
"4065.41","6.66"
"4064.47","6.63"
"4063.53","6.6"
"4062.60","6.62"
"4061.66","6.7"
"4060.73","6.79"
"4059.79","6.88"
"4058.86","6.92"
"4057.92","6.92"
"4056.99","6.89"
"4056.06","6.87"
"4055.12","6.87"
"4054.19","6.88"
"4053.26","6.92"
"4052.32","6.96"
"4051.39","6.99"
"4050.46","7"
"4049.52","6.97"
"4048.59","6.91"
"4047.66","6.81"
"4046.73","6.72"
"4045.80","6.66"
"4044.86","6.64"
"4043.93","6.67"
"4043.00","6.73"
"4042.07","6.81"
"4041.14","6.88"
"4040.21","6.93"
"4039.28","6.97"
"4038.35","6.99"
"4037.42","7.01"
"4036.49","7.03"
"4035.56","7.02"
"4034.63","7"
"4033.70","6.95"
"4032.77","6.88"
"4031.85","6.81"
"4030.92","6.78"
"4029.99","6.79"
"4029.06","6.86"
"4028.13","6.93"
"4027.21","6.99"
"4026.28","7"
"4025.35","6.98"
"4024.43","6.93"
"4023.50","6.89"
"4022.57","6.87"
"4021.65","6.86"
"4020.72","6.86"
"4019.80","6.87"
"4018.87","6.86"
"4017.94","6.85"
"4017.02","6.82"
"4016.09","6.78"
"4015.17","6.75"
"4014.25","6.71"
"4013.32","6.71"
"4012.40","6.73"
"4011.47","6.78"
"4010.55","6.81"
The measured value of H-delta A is 5.4 A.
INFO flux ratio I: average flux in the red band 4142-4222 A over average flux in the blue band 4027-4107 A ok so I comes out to 1.0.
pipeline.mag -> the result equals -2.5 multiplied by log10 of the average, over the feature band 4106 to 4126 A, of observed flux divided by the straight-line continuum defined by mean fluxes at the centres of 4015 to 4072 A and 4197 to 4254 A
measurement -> 0.06 mag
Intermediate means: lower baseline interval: 6.83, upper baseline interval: 6.42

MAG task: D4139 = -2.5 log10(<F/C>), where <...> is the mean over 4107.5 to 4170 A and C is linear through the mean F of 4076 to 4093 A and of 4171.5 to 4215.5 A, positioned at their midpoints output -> -0.03 mag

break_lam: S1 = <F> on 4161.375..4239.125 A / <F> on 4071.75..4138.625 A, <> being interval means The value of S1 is 1.07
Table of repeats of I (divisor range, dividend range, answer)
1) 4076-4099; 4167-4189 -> 1.07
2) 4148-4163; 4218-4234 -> 0.92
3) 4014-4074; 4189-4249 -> 0.94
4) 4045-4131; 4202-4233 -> 1.03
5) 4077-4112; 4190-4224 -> 1.14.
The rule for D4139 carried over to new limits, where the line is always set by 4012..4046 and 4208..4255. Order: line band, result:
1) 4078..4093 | 0.06 mag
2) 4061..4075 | 0.03 mag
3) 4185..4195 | 0.01 mag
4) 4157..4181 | -0.02 mag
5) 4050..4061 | -0.02 mag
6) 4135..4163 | -0.03 mag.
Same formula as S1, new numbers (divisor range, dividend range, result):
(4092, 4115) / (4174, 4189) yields 1.23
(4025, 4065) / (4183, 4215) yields 0.95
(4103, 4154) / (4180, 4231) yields 1.01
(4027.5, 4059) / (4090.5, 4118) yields 0.80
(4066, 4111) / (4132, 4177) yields 1.14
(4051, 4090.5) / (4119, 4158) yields 1.02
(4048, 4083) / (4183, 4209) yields 0.97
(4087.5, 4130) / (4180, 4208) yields 1.10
